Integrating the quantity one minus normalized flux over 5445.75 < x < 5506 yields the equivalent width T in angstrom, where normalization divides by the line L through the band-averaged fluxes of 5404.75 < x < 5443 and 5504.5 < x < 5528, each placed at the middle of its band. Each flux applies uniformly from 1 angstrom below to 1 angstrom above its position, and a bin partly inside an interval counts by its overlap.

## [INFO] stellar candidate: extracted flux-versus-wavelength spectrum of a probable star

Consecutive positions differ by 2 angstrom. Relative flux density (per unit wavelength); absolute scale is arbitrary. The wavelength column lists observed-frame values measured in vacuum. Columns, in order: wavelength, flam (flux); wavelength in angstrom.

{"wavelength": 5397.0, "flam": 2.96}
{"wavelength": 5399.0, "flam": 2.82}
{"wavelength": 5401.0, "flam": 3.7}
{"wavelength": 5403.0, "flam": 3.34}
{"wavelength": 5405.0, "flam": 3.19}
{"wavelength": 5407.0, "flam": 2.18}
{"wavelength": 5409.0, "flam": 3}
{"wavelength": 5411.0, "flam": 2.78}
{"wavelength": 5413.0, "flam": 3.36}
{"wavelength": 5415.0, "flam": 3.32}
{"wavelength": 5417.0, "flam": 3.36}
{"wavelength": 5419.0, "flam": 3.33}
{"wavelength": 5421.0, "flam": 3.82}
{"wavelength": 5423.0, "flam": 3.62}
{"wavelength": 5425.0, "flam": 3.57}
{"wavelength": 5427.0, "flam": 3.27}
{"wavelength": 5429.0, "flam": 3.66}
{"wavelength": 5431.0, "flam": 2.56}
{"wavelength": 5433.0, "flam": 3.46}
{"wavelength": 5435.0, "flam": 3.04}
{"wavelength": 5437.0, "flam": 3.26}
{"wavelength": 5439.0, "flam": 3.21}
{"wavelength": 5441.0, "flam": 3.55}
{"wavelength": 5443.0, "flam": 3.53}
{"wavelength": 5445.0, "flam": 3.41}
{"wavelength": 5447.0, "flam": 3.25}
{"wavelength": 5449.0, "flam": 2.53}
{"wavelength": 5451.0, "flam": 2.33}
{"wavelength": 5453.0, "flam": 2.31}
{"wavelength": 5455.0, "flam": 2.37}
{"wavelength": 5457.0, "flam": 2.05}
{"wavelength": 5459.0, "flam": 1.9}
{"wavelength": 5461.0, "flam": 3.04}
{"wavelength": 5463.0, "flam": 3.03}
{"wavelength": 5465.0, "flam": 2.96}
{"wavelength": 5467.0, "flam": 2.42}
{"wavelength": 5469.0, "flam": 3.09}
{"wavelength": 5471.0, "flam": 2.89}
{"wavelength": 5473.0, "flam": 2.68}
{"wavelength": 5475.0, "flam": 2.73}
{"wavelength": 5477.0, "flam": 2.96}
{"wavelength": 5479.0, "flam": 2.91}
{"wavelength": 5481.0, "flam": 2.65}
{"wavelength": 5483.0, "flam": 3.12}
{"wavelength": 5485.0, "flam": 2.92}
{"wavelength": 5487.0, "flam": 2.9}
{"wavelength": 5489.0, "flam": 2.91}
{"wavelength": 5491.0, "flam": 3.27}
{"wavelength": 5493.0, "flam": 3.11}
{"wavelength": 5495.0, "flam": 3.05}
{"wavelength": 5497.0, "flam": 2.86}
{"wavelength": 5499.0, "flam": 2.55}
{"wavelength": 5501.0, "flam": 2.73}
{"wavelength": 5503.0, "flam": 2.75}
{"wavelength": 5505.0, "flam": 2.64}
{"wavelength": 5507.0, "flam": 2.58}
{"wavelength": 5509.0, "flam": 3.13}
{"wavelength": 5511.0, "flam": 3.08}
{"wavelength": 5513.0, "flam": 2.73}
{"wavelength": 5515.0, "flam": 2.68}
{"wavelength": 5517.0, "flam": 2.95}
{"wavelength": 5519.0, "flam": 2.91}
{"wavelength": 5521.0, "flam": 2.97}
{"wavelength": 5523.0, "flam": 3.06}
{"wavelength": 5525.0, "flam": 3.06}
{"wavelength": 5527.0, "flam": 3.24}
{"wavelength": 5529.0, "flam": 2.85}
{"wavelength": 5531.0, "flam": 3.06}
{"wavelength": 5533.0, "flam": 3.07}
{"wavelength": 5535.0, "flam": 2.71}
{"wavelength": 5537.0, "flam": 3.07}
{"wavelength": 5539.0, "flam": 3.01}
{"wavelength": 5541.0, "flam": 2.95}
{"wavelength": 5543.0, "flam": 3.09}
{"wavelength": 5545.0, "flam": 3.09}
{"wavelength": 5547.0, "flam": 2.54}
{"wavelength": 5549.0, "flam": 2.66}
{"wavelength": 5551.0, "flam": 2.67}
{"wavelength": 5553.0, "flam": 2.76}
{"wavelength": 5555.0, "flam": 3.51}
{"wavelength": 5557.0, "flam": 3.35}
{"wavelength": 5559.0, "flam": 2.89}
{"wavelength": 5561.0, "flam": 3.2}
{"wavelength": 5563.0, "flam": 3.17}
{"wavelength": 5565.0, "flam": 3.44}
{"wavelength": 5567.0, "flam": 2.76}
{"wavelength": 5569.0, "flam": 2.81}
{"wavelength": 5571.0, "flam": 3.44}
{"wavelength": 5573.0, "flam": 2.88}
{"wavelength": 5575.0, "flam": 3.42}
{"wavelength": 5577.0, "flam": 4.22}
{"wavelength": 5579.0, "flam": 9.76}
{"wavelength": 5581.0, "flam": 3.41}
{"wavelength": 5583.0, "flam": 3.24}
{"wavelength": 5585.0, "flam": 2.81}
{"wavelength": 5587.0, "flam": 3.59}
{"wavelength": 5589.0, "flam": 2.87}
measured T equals 5.8 angstrom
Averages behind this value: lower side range 3.25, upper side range 2.93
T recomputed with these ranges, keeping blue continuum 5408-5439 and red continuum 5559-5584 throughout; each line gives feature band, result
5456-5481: 5.2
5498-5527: 5.9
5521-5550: 5.5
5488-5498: 1.4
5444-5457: 2.8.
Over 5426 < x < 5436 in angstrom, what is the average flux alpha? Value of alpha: 3.2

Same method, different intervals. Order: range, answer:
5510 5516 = 2.83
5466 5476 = 2.76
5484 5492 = 3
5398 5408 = 3.05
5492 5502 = 2.86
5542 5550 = 2.84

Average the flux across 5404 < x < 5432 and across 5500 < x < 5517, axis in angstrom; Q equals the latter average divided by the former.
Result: 0.87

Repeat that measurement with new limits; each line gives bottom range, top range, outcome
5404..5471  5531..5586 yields 1.10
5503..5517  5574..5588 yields 1.55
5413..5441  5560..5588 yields 1.11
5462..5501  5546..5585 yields 1.20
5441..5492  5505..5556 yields 1.04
